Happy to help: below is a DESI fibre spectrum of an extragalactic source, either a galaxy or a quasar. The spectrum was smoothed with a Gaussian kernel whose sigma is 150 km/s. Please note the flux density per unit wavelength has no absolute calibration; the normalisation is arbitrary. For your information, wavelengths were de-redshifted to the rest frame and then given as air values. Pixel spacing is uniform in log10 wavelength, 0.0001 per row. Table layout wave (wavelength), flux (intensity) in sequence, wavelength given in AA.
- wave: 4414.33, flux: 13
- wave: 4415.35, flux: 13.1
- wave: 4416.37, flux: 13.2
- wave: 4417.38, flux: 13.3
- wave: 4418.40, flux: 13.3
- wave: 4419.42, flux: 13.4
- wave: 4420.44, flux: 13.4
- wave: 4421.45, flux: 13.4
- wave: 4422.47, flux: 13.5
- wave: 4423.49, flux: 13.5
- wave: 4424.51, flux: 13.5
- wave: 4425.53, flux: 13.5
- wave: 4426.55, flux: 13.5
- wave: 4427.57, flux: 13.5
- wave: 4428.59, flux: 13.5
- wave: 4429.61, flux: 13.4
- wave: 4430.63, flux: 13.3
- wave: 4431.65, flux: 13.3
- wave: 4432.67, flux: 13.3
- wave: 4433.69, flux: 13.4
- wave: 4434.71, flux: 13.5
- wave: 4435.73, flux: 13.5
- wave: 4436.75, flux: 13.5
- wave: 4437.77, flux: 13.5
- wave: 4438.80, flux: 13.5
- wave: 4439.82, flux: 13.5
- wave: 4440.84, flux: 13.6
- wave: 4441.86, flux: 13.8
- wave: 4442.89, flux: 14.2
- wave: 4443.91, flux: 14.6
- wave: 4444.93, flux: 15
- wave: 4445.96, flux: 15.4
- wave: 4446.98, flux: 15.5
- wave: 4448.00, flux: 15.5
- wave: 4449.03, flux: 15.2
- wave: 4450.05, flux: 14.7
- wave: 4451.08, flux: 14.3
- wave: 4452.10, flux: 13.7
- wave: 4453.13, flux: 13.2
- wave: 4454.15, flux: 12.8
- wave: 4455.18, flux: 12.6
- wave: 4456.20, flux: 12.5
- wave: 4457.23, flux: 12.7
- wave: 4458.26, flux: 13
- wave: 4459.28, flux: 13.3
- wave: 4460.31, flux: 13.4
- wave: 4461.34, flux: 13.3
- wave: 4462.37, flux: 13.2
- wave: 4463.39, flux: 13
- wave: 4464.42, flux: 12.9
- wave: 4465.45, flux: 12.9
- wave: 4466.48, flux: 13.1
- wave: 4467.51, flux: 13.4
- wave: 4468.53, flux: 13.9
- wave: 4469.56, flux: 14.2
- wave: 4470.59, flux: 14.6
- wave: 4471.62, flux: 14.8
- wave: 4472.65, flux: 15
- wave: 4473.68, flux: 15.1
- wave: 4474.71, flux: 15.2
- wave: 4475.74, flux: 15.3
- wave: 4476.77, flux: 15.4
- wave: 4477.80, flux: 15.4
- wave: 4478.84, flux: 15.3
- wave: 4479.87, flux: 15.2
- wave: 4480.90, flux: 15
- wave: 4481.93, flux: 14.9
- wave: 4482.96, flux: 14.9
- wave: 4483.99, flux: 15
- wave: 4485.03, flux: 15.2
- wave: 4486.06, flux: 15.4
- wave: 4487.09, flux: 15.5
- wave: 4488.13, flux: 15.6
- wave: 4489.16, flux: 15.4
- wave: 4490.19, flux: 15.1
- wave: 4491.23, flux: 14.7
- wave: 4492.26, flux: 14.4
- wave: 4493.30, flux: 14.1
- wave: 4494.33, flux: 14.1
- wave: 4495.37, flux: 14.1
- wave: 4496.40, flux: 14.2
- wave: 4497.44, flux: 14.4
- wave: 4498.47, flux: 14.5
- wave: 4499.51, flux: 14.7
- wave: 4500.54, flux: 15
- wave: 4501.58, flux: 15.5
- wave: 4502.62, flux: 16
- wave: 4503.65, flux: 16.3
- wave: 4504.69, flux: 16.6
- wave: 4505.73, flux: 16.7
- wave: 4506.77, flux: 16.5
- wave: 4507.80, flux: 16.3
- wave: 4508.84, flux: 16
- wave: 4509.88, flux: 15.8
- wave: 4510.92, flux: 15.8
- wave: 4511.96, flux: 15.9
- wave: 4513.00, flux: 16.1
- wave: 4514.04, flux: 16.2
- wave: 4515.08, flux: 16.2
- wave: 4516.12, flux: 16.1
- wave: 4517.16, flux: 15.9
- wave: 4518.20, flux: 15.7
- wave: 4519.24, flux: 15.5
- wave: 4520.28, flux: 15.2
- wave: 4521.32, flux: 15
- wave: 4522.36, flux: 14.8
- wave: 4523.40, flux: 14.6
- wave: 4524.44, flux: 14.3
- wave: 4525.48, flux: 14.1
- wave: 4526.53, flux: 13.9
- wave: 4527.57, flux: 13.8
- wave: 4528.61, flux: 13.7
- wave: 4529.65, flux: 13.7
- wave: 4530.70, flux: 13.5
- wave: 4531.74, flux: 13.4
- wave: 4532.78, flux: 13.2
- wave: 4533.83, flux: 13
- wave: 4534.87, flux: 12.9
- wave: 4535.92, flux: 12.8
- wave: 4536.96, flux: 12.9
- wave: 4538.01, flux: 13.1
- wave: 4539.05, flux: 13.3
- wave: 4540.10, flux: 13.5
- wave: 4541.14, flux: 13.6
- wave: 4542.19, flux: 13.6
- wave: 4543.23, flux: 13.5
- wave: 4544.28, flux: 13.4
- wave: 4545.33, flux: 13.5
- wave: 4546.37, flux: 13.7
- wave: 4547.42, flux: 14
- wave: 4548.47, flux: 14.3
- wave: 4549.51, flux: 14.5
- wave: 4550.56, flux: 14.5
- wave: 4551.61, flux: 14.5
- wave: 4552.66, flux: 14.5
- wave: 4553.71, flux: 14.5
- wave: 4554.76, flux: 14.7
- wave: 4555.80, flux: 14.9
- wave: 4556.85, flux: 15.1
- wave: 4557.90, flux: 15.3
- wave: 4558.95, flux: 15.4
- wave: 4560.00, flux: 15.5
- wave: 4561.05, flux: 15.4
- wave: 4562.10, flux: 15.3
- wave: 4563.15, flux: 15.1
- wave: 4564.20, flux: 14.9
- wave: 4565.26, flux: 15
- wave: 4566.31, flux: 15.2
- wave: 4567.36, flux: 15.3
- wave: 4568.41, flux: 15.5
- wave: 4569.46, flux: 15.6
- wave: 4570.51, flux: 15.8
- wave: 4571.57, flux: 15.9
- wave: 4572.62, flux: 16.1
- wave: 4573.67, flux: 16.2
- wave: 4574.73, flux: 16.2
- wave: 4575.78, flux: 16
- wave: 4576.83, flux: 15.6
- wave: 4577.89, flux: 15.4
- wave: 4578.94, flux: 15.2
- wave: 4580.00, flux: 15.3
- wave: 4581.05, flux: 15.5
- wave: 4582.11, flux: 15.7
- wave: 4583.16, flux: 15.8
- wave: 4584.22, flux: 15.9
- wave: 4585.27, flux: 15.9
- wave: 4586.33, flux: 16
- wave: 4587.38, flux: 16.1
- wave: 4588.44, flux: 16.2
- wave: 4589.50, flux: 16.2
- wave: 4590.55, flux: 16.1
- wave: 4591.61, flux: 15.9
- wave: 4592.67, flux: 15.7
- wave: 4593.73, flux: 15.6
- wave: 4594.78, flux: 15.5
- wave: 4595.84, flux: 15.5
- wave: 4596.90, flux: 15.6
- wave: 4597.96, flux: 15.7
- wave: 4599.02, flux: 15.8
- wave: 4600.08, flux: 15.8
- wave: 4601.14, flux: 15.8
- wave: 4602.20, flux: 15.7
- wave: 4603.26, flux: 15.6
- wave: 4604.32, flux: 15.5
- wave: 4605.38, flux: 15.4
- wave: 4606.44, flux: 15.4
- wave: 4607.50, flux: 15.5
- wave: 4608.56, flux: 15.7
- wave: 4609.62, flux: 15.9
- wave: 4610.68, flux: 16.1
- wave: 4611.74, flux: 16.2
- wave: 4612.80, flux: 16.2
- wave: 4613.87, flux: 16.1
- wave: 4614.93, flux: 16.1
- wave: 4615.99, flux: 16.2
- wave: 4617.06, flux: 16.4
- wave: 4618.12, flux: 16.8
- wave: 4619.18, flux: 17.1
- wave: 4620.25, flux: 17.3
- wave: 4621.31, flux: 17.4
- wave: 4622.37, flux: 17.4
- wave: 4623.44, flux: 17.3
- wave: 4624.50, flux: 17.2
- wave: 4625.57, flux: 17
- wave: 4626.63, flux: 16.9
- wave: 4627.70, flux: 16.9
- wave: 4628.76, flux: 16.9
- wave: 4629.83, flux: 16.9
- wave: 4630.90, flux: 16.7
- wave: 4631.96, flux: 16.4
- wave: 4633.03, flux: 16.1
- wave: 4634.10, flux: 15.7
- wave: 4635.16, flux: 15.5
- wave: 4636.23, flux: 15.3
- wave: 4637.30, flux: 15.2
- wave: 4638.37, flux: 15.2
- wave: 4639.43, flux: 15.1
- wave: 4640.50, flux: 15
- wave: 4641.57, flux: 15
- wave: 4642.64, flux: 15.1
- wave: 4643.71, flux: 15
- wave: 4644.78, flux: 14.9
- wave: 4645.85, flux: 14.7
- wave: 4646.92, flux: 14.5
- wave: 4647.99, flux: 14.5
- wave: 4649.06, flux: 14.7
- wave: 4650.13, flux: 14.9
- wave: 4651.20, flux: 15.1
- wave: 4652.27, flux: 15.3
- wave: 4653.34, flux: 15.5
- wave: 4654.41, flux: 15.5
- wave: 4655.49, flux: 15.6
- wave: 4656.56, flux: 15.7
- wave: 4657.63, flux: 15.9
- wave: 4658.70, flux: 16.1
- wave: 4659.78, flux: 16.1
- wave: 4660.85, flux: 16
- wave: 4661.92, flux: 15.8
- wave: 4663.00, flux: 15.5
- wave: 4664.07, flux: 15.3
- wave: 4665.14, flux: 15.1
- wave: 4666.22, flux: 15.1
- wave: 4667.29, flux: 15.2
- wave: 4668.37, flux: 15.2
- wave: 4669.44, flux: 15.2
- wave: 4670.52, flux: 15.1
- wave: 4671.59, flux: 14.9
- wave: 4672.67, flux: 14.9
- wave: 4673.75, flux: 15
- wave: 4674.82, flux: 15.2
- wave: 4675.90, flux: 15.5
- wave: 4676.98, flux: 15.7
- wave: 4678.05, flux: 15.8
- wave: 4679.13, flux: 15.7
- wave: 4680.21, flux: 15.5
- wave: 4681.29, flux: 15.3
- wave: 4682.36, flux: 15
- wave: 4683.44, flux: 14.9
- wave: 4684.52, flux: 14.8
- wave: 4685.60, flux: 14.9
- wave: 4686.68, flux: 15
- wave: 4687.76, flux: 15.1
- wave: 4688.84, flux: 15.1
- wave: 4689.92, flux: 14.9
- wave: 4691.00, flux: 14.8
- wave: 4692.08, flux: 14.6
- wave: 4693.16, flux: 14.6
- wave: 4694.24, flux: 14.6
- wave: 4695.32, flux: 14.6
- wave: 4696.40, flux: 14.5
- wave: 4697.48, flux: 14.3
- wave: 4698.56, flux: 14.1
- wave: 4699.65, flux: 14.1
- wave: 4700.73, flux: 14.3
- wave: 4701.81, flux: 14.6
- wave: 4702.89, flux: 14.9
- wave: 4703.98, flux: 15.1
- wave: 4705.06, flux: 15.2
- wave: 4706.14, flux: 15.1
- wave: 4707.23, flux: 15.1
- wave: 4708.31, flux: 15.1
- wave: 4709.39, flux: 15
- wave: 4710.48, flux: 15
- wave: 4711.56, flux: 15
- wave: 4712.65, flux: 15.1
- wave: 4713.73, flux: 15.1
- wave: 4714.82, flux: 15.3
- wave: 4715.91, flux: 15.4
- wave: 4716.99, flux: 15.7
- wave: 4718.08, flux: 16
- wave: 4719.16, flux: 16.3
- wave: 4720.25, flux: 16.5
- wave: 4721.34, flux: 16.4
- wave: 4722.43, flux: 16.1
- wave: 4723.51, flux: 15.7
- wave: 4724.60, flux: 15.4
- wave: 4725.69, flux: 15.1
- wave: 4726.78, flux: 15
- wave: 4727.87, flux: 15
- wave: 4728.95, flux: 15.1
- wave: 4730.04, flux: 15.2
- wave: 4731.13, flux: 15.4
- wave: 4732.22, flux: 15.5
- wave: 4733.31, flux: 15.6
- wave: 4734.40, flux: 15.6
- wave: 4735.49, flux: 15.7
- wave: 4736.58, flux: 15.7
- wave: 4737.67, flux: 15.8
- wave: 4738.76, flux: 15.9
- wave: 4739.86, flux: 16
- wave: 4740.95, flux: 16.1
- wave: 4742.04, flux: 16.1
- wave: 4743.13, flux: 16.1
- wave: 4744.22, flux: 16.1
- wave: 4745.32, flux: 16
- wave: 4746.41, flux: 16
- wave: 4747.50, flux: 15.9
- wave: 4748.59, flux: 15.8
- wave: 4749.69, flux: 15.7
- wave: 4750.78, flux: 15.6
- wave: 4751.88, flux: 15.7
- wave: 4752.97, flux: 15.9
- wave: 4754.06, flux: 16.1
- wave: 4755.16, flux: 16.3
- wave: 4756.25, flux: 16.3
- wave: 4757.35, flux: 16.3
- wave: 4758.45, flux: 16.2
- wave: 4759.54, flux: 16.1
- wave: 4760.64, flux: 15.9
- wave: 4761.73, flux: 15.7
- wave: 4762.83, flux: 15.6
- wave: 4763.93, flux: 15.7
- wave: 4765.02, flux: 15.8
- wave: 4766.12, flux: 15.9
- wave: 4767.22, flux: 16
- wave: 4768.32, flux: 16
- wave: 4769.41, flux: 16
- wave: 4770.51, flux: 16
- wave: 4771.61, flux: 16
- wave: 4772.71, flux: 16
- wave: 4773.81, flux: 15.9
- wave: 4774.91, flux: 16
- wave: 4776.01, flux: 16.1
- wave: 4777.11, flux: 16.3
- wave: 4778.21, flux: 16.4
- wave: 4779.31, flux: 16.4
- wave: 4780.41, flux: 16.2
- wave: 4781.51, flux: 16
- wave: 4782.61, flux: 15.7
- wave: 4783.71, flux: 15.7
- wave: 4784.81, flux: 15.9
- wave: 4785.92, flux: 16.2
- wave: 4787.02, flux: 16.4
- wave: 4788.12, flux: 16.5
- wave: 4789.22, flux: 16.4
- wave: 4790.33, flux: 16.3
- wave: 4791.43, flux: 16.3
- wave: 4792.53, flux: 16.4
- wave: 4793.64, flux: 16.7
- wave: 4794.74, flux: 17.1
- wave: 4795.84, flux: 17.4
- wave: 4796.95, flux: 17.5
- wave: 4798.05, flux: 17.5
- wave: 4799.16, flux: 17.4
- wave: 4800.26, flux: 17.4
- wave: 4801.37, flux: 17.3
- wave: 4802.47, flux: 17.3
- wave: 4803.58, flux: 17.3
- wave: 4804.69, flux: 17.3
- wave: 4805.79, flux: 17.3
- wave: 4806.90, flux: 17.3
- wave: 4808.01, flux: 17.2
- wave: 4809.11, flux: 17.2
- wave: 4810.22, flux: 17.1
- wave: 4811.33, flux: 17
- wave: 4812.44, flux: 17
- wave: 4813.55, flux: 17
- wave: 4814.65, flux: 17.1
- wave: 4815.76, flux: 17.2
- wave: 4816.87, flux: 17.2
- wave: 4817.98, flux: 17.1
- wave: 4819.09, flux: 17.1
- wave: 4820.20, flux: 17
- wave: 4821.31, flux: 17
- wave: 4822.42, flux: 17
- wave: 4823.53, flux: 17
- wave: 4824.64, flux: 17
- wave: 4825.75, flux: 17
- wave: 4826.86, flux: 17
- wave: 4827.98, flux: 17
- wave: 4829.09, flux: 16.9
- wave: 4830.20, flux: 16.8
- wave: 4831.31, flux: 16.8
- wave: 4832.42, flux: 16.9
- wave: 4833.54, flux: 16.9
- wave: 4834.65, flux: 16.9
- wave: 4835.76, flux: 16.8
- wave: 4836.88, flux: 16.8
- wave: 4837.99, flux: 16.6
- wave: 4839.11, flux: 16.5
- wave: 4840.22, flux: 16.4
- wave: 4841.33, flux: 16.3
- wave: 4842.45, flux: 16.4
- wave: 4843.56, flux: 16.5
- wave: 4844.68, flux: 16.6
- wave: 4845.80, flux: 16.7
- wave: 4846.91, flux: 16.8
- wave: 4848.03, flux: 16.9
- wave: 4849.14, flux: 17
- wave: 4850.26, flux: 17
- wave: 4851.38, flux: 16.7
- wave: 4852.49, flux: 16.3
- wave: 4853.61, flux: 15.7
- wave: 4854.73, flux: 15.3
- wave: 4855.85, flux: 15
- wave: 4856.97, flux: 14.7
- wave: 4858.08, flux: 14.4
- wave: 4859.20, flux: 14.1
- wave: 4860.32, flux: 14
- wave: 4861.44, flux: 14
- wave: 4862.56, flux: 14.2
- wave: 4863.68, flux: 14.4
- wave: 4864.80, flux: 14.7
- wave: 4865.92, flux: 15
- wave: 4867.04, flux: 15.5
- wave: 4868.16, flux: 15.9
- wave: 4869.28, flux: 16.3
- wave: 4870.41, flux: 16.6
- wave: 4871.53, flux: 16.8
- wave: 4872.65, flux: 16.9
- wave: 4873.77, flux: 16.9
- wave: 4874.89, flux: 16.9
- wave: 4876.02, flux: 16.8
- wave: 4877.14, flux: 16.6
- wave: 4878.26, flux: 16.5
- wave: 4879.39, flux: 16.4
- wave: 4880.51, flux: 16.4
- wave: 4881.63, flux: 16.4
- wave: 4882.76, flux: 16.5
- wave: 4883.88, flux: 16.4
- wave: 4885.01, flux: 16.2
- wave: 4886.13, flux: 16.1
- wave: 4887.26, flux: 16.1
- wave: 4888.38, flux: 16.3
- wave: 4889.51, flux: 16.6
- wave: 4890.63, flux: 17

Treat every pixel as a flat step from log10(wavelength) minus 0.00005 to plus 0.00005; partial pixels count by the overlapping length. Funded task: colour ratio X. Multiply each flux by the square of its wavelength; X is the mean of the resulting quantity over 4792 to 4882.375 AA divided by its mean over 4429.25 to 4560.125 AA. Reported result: 1.3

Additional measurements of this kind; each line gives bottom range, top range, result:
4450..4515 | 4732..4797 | 1.24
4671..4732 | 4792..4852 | 1.18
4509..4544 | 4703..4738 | 1.17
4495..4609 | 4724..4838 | 1.20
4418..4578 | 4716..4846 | 1.28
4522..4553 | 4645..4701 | 1.17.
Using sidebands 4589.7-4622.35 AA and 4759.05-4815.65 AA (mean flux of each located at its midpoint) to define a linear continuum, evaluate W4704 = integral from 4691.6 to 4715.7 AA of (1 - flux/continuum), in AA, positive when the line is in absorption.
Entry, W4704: 2.2 AA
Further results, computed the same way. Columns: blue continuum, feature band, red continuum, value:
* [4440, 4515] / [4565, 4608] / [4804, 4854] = -0.97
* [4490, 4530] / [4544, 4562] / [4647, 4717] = 0.66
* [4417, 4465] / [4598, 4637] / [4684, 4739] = -4.35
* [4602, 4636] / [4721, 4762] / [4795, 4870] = 1.63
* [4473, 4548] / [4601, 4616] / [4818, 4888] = -0.62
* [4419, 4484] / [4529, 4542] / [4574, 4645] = 1.52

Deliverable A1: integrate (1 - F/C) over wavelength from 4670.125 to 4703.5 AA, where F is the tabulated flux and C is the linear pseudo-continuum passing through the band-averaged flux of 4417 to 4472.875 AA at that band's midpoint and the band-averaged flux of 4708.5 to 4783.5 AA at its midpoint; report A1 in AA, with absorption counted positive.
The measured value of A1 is 1.0 AA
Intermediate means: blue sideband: 13.7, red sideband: 15.8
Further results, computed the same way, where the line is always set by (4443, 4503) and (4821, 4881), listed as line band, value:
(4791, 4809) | -1.3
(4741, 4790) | -0.6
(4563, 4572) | -0.3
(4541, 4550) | 0.6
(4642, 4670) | 0.0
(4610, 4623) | -1.3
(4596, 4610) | -0.6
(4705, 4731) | 0.3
